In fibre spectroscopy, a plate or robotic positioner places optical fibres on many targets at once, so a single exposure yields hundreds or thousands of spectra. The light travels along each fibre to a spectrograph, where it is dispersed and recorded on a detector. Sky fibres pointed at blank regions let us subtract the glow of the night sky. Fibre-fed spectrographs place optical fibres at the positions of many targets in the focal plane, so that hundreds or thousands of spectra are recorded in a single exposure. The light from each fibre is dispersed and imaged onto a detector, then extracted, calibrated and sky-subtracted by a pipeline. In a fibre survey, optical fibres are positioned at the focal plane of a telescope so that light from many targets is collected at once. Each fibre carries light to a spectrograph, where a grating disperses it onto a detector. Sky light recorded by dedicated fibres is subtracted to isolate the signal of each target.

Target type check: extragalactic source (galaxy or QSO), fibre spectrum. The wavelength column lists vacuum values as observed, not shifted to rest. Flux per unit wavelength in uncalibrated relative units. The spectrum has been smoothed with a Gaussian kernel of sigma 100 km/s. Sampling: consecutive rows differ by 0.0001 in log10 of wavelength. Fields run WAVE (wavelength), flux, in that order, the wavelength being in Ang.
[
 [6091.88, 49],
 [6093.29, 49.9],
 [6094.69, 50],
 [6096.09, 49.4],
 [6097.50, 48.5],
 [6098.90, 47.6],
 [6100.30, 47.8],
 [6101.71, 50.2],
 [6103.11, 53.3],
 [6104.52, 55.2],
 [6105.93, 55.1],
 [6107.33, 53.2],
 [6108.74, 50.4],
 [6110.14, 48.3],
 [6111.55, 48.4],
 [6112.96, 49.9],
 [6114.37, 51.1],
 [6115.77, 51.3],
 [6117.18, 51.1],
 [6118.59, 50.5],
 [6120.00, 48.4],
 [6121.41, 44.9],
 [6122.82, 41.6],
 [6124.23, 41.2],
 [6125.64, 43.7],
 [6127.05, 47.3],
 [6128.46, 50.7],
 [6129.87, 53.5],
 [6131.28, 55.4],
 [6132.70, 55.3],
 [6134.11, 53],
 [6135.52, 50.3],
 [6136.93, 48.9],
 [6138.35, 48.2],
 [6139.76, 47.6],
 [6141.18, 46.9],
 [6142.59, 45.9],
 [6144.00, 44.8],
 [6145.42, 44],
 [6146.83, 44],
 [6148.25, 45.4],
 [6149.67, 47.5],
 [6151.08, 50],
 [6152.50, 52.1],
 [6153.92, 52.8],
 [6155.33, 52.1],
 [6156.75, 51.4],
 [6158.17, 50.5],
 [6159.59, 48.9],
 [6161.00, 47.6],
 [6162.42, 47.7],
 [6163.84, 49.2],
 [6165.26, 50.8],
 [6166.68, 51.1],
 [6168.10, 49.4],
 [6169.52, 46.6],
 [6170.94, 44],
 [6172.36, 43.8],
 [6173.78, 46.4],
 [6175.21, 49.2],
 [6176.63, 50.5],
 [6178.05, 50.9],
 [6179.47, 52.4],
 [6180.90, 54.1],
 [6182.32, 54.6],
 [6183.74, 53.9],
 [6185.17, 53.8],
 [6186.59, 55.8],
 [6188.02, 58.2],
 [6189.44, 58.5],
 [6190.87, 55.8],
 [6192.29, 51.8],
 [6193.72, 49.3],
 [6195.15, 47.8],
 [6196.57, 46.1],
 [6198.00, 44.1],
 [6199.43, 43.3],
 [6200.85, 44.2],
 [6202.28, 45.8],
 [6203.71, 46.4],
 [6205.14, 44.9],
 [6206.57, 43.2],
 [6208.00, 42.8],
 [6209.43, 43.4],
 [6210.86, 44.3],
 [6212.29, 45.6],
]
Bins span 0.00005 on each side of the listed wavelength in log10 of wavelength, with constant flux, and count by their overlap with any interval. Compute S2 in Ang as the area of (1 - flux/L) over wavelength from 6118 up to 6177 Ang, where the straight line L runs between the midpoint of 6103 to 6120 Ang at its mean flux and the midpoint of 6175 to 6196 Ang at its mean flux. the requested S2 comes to 4.3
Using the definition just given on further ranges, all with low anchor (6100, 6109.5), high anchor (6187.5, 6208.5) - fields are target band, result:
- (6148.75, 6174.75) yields 0.4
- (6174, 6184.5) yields -0.6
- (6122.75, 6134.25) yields 0.4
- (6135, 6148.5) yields 1.1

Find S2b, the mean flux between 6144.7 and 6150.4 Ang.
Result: 45.2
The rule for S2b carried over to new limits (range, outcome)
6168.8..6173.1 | 44.9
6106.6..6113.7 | 50.1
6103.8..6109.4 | 53.4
